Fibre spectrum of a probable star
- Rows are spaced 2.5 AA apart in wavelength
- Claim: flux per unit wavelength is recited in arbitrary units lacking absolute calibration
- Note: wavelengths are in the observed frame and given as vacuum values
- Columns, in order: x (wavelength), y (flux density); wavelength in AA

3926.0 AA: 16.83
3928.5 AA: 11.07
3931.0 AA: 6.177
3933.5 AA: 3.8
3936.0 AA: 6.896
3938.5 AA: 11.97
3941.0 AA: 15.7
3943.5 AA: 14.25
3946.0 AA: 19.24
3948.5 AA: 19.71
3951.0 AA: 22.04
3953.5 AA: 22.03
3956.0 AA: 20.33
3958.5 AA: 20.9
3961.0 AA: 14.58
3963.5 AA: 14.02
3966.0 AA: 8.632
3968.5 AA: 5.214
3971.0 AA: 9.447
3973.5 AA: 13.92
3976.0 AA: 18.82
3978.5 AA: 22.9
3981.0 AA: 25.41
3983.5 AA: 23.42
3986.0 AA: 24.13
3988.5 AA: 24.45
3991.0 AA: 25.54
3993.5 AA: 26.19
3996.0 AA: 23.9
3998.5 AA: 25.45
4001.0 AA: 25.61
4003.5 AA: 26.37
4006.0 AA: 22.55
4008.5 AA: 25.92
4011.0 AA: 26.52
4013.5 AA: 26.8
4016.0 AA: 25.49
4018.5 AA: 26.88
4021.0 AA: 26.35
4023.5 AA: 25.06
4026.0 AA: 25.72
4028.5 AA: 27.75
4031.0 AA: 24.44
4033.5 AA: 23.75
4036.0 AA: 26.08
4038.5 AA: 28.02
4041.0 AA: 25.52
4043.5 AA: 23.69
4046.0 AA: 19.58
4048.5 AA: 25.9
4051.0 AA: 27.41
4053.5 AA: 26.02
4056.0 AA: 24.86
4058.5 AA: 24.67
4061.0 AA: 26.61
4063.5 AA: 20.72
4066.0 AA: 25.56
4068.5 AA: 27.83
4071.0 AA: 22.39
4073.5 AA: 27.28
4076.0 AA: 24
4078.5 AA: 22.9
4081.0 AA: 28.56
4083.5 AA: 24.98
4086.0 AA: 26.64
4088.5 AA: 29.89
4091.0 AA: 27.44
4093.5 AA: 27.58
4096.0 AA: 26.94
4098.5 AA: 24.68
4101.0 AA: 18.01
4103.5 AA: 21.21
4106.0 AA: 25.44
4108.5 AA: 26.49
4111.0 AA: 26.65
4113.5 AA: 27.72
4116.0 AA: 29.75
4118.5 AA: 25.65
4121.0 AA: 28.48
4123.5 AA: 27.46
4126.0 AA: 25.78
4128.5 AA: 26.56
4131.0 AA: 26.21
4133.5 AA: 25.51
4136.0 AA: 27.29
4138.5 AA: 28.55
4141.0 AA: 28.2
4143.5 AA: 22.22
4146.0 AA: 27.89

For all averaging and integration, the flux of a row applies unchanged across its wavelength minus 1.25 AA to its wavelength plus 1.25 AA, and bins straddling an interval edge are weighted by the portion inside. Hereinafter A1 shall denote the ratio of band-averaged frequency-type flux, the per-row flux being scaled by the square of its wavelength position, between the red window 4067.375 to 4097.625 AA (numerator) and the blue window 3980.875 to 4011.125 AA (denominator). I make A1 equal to 1.1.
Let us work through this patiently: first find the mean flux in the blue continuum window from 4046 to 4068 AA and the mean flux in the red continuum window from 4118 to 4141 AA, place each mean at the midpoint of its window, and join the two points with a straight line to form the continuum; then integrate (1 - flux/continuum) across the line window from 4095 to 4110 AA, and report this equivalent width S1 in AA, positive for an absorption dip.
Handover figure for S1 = 1.4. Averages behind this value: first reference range 25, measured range 23.8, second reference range 26.9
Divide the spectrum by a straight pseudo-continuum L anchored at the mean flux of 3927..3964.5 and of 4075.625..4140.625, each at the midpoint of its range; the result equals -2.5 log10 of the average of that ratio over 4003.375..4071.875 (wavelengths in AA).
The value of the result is -0.193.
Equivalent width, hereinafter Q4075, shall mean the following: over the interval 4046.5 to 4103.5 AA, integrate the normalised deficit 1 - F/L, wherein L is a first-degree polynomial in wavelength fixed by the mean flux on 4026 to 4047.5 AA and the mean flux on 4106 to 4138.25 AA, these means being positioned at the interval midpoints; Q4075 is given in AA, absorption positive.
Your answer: 1.1 AA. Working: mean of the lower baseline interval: 24.9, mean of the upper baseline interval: 27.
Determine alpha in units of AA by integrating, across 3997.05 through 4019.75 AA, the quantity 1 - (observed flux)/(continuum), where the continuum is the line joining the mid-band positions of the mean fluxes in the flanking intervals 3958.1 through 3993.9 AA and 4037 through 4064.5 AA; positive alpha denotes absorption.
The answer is -4.94 AA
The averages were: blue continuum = 18.3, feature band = 25.7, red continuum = 24.9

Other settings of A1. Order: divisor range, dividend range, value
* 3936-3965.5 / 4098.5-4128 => 1.64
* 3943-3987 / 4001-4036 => 1.49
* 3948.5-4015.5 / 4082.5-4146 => 1.33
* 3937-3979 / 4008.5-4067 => 1.66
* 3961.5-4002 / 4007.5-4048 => 1.32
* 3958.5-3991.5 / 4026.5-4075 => 1.48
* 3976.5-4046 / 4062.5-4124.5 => 1.07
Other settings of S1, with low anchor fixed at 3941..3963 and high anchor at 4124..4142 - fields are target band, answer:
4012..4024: -2.5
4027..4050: -2.4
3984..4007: -4.6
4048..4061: -1.4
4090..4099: -0.6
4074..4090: -1.1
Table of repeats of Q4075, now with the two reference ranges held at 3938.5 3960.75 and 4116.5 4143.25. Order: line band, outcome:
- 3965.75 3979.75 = 4.5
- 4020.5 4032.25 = -2.0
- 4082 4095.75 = -1.3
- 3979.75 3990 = -2.1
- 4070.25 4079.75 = 0.1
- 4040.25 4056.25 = -1.1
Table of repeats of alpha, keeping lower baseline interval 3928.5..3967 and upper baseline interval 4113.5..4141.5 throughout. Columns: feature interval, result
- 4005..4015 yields -3.44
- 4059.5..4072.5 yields -1.01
